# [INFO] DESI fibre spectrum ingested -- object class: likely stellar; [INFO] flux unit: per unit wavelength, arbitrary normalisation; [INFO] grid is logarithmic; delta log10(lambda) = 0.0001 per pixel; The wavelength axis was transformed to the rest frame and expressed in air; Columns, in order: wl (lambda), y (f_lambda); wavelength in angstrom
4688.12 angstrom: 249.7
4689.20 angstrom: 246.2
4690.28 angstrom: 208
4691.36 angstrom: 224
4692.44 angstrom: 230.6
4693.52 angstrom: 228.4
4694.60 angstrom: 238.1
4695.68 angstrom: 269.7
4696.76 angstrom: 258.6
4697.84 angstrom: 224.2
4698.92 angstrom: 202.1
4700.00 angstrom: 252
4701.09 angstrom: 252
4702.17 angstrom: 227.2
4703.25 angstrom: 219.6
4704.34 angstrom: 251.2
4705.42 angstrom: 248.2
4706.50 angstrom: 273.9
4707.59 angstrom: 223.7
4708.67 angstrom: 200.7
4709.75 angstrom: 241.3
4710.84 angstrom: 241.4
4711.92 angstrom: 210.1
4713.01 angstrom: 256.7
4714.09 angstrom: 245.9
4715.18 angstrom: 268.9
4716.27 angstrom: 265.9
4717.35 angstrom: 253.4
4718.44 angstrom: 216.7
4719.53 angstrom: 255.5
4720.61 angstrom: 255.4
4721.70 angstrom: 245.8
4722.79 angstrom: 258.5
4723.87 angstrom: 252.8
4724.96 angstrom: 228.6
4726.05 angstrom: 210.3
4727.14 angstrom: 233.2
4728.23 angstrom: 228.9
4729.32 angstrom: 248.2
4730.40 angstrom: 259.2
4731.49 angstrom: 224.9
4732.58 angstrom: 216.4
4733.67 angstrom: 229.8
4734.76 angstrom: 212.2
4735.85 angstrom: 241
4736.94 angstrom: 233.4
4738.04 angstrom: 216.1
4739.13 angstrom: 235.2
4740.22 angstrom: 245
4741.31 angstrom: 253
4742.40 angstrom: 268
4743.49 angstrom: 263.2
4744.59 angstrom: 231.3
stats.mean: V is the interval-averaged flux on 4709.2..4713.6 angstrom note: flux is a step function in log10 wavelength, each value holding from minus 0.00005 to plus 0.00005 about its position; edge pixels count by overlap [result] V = 238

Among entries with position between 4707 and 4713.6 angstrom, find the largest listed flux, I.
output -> 256.7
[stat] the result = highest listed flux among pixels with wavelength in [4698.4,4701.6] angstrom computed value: 252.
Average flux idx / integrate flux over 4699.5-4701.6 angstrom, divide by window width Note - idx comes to 251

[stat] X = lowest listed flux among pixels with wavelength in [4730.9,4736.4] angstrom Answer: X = 212.2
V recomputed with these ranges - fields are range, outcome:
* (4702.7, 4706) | 240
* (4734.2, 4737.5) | 228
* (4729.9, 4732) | 242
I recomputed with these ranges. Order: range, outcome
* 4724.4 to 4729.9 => 248.2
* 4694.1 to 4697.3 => 269.7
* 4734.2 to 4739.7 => 241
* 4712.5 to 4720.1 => 268.9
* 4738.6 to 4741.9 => 253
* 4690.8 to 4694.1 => 230.6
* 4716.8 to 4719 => 253.4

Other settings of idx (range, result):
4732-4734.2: 223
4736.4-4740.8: 232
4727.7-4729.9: 240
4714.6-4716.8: 266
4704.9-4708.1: 249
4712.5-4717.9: 258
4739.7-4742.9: 256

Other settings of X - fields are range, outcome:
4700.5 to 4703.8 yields 219.6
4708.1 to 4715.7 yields 200.7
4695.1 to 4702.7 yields 202.1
